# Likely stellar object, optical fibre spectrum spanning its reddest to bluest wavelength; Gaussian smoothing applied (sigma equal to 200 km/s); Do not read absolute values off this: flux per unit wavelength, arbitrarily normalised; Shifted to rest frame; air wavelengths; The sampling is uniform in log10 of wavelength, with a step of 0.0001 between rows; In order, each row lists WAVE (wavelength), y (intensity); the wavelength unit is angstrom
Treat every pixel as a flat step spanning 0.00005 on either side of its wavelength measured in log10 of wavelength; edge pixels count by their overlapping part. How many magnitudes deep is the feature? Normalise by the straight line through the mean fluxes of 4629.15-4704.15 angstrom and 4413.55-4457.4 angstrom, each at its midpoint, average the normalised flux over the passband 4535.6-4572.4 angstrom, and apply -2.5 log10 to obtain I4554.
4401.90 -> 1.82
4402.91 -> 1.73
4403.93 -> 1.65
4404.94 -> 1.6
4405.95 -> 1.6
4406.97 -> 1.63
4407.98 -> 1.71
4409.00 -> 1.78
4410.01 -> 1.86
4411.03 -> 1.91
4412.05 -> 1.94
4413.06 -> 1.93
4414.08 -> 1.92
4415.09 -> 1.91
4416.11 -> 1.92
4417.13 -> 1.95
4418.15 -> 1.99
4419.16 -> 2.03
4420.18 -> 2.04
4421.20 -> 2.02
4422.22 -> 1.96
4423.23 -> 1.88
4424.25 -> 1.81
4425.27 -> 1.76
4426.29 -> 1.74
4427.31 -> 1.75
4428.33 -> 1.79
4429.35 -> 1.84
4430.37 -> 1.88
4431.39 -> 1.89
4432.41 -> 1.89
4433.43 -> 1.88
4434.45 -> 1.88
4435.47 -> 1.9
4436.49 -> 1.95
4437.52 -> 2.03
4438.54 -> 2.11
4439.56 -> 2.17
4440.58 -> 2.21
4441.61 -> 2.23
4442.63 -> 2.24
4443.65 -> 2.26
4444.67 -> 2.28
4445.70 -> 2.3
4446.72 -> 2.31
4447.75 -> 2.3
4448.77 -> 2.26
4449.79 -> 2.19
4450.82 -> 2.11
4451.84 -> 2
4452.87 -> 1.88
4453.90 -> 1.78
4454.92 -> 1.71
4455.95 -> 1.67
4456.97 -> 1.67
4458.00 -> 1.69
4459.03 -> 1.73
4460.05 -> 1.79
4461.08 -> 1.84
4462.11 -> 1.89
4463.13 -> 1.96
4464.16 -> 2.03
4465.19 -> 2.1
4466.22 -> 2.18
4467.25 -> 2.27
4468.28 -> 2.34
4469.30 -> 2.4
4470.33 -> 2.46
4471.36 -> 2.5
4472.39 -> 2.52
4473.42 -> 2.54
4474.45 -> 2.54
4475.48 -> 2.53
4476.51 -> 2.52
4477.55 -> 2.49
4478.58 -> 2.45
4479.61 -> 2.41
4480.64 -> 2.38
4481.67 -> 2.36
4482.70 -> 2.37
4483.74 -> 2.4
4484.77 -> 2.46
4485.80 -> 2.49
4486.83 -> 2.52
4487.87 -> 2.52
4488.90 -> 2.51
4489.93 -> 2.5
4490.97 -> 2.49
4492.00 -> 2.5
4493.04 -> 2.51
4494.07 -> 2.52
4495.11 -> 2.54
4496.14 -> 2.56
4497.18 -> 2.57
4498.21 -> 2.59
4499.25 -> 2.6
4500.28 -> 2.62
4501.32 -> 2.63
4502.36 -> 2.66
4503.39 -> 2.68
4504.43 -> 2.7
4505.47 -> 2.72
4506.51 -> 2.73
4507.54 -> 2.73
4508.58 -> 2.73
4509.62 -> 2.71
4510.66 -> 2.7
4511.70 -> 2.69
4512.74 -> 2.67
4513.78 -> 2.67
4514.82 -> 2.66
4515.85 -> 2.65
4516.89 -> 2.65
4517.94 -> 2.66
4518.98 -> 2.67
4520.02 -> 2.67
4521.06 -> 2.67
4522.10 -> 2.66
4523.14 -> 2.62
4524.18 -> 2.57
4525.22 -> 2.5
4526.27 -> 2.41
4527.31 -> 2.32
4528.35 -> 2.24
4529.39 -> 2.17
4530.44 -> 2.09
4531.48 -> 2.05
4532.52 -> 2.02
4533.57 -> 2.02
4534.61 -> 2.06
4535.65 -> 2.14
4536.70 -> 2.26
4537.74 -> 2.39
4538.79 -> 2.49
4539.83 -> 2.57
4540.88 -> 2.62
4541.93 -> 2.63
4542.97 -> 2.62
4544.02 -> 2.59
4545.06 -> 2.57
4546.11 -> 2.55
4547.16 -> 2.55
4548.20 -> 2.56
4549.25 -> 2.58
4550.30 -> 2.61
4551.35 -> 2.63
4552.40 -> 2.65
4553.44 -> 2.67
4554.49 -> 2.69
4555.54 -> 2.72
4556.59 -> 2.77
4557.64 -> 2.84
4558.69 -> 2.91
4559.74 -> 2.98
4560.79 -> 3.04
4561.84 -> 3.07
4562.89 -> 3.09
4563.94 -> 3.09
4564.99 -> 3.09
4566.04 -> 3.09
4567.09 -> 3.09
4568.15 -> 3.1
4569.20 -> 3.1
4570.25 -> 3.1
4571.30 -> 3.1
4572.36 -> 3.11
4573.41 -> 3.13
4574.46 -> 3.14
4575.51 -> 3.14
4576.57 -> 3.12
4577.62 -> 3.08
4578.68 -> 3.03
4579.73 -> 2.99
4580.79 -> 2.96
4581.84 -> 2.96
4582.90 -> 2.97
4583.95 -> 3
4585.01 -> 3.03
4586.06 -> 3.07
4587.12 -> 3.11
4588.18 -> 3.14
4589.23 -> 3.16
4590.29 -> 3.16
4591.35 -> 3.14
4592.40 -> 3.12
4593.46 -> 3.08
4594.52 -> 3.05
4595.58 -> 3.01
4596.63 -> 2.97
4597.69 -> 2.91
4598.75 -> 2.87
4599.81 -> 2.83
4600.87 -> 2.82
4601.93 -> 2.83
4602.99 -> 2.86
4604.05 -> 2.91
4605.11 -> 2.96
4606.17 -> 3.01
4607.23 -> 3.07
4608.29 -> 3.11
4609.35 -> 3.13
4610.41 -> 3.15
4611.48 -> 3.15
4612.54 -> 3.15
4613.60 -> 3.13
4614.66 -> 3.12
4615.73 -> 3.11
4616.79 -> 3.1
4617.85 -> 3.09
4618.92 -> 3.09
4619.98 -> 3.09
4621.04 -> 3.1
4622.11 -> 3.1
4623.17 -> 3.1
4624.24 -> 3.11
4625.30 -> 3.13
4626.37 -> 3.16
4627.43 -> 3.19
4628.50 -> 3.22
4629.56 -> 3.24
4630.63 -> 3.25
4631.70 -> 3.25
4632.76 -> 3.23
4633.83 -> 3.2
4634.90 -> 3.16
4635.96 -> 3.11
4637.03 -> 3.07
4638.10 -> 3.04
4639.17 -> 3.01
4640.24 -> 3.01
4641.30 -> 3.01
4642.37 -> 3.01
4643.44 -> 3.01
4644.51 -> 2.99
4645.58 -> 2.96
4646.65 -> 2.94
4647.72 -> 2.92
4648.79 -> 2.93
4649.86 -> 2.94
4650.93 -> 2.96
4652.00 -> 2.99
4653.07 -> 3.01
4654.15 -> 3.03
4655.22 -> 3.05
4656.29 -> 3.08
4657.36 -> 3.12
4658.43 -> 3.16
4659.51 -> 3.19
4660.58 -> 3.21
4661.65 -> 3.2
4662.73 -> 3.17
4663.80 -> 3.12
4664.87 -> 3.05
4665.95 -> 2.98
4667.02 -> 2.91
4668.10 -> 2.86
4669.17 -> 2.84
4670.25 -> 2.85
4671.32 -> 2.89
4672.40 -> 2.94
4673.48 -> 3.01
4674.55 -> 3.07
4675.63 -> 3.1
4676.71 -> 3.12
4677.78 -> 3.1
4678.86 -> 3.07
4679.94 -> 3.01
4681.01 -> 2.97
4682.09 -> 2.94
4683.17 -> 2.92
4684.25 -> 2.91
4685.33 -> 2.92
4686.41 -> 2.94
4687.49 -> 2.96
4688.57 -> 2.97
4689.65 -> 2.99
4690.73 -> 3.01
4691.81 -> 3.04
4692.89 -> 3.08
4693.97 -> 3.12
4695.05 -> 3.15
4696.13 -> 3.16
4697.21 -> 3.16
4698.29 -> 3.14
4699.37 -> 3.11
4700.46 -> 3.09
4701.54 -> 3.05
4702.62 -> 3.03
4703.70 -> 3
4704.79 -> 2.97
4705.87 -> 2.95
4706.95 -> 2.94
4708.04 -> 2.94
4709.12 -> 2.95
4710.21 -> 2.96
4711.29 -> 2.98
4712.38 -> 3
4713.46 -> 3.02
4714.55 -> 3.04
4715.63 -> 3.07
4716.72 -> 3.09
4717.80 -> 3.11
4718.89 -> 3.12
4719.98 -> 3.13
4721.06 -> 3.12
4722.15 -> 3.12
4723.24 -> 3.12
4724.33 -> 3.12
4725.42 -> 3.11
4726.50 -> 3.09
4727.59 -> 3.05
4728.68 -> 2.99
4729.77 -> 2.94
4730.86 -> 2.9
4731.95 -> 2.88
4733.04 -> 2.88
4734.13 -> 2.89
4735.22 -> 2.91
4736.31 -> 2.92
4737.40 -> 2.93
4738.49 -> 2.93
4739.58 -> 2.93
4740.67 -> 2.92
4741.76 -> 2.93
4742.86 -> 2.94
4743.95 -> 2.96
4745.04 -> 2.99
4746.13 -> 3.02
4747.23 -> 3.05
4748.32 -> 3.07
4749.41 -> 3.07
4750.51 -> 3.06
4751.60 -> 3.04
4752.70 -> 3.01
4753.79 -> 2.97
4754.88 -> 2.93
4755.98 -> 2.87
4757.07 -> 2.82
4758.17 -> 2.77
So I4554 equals -0.10 mag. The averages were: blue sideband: 1.98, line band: 2.77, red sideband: 3.04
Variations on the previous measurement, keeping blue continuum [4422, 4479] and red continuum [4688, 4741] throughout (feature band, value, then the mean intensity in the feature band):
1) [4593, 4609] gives -0.132 mag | 2.95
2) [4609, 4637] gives -0.168 mag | 3.15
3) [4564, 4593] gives -0.212 mag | 3.08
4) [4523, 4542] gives 0.028 mag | 2.31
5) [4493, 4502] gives -0.149 mag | 2.58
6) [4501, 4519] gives -0.172 mag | 2.68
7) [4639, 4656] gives -0.077 mag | 2.99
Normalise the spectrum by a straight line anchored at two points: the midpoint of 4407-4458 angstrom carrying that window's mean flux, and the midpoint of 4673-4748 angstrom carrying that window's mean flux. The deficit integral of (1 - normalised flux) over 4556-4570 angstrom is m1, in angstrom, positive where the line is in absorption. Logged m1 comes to -3.2 angstrom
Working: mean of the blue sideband 1.96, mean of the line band 3.02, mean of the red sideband 3.02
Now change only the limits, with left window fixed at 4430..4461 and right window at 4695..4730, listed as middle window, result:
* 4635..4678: -2.9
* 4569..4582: -2.9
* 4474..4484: -1.4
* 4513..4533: -1.4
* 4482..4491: -1.3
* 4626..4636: -1.7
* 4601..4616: -2.2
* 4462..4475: -1.3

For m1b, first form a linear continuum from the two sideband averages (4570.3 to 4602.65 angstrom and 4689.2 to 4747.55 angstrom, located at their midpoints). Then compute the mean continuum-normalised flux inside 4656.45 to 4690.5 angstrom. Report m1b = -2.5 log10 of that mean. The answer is 0.00 mag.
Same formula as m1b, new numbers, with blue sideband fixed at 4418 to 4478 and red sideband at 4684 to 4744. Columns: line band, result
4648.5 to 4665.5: -0.10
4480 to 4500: -0.13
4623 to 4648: -0.14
